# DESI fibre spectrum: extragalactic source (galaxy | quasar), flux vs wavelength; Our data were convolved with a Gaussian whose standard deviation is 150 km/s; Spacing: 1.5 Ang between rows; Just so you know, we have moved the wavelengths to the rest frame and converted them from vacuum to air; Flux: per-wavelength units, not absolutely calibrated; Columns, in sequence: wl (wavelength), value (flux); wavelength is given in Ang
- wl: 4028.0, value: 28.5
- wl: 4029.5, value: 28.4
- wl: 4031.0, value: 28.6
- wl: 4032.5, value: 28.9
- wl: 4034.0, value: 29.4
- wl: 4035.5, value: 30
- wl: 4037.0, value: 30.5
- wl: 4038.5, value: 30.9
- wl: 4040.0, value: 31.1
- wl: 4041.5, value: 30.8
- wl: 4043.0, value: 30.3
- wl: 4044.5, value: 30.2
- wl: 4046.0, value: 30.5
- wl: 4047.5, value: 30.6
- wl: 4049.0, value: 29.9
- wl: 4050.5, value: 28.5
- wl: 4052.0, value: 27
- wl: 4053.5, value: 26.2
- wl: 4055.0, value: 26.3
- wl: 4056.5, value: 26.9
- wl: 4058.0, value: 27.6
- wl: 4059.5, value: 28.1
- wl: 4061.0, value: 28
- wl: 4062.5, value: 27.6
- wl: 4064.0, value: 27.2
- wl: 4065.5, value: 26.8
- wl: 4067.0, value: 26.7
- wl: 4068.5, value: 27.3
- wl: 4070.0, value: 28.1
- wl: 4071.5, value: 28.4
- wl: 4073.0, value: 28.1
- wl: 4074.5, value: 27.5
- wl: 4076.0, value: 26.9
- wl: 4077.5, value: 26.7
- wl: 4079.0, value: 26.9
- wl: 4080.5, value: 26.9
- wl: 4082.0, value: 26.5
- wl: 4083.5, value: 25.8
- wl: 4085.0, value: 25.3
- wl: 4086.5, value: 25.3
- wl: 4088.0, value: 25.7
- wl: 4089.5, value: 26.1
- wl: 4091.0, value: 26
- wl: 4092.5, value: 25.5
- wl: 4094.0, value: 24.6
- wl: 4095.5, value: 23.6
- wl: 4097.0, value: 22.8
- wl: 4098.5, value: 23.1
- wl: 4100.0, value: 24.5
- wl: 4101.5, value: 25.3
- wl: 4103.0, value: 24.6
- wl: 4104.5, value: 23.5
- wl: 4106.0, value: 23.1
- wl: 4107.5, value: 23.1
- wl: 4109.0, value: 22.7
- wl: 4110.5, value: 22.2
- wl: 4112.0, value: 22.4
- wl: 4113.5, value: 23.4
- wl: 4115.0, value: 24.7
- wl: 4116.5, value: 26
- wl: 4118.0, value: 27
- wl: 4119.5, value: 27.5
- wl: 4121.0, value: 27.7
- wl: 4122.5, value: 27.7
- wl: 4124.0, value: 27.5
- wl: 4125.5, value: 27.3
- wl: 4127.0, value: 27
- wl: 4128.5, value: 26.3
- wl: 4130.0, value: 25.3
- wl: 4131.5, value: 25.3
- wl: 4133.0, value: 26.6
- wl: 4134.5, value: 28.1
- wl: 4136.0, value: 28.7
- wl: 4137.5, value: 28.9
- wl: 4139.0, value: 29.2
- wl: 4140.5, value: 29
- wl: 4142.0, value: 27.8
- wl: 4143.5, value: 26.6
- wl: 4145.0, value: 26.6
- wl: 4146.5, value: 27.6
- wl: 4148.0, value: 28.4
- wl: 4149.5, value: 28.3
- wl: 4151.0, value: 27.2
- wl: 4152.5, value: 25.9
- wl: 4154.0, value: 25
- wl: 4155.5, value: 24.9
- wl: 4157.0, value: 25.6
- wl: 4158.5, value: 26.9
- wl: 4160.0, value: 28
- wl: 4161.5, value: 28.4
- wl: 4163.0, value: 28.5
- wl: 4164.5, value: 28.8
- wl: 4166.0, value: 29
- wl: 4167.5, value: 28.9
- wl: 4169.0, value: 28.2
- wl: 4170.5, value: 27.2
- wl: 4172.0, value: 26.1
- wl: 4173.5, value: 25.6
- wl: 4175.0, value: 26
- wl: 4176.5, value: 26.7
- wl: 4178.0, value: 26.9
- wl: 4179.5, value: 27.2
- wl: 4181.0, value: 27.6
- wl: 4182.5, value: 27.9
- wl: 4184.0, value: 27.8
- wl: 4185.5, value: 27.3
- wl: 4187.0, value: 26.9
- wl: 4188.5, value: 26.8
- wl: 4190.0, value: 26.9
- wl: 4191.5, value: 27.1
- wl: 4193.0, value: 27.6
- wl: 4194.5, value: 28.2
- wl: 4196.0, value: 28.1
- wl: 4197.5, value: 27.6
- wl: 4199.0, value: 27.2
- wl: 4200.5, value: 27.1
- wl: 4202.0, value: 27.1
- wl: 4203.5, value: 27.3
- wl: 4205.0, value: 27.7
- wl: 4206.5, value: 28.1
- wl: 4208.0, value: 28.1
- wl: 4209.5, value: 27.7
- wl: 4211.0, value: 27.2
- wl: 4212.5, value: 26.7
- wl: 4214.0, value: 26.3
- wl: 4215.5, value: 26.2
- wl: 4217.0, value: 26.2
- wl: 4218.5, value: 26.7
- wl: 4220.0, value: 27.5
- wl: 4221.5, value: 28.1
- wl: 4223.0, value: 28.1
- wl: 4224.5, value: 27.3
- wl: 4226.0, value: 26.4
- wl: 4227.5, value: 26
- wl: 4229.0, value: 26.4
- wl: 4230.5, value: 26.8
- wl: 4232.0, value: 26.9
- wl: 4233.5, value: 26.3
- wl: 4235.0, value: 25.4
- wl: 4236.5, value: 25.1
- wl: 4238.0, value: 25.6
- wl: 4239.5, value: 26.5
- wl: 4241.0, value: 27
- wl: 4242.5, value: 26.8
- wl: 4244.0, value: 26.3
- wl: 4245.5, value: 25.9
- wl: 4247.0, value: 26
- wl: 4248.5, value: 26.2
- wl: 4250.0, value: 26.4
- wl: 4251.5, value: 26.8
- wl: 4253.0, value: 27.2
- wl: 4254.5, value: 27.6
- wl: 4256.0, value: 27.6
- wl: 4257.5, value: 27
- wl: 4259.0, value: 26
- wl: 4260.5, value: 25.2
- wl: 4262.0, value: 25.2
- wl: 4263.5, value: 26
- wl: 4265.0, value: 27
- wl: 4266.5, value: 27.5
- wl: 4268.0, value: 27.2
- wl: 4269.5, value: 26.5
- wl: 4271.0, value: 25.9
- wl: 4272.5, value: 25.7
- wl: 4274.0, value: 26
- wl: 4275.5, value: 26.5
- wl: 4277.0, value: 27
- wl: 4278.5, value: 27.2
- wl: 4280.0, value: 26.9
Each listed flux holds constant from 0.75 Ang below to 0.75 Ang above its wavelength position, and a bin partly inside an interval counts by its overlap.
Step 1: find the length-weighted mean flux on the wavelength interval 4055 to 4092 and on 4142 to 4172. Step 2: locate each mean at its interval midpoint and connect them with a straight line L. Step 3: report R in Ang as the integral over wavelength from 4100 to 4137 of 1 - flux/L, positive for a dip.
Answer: 2.19 Ang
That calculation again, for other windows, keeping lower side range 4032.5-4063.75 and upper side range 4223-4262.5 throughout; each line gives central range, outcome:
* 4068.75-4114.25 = 5.20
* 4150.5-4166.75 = 0.25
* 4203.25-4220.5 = -0.19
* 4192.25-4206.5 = -0.31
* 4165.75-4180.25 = 0.12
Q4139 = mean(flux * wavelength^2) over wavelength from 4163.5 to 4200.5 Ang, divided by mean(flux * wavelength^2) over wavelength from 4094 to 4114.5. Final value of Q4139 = 1.2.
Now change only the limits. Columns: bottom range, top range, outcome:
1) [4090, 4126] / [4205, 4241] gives 1.14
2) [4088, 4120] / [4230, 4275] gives 1.16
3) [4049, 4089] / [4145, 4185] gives 1.05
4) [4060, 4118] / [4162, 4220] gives 1.13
